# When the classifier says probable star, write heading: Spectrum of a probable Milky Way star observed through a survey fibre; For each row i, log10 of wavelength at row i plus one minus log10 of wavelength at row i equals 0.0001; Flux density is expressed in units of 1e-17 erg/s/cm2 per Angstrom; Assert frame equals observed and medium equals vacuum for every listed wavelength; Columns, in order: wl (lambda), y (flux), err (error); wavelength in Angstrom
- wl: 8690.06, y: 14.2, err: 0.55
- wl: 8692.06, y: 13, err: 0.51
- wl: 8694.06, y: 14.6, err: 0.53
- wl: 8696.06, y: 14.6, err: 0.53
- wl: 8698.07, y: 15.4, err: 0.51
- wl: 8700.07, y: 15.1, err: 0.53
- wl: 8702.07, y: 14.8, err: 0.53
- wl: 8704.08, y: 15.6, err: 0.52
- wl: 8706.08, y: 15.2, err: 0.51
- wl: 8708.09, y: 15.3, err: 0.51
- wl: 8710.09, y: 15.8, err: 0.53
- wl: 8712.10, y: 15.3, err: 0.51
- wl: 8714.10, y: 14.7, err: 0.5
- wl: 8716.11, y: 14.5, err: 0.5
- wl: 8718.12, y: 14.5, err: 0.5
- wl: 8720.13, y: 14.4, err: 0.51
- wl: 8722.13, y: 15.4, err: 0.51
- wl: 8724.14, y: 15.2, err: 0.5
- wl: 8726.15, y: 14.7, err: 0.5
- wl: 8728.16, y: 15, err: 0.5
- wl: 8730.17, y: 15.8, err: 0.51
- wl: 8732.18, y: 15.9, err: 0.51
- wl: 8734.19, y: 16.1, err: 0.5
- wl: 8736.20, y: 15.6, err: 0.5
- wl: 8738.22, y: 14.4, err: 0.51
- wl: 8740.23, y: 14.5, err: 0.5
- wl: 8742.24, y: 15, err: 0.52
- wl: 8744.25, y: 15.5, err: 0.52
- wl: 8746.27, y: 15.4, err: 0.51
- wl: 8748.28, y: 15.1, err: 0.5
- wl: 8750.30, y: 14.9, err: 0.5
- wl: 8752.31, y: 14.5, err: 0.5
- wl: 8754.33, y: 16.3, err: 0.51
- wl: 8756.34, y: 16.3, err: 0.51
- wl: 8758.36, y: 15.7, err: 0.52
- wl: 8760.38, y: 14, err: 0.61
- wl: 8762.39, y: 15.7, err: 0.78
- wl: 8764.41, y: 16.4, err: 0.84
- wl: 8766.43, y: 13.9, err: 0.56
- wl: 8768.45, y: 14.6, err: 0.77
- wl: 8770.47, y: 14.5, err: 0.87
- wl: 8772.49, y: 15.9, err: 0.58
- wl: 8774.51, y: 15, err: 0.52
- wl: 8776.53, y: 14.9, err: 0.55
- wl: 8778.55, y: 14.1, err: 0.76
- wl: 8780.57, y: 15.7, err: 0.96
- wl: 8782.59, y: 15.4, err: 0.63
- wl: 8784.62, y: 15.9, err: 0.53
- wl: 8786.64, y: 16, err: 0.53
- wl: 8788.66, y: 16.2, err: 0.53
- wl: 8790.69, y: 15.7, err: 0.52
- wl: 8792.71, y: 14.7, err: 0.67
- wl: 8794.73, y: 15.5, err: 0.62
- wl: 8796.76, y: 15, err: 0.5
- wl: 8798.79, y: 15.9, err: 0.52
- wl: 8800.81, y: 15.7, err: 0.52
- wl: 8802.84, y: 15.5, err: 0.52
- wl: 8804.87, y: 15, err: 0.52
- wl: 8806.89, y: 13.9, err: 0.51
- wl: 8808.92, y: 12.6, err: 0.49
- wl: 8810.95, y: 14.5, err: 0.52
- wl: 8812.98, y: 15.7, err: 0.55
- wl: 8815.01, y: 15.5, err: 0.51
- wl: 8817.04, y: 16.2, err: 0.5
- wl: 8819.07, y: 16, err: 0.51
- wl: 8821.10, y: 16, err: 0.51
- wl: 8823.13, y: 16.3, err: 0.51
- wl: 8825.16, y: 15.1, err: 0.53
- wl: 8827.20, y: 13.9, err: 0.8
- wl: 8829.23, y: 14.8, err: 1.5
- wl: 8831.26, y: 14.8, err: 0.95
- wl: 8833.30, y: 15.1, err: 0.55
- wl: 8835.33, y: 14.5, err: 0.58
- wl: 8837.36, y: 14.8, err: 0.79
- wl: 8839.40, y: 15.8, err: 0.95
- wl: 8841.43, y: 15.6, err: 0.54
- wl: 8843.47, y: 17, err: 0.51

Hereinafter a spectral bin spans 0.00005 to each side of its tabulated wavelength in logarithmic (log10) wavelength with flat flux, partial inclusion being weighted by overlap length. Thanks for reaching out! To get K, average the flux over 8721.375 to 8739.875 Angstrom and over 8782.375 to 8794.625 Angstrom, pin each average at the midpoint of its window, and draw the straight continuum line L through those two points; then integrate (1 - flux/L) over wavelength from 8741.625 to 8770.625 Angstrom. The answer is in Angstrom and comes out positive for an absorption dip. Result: 0.5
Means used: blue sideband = 15.3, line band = 15.2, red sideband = 15.7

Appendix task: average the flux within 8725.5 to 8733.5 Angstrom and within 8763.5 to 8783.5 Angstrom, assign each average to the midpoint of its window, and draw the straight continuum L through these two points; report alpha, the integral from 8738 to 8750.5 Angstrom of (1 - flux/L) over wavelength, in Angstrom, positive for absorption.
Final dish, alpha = 0.2 Angstrom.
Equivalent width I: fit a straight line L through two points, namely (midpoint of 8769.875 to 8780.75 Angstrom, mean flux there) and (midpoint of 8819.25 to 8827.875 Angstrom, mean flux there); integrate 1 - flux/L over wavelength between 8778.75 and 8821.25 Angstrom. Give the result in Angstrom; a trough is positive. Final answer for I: -0.3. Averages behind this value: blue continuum 15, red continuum 15.4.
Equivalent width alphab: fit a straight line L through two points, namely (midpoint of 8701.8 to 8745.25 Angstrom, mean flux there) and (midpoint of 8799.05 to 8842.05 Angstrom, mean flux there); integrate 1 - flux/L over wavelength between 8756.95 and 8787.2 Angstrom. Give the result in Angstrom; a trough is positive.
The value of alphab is -0.1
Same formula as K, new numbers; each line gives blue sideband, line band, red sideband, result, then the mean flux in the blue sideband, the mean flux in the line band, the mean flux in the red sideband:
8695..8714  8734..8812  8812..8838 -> 0.5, 15.2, 15.2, 15.3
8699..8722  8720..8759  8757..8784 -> -0.6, 15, 15.3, 15.1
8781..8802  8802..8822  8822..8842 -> 0.3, 15.6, 15.1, 15.1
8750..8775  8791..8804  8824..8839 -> -0.3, 15.2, 15.4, 14.8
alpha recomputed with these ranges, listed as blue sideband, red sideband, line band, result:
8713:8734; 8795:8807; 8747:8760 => -0.2 Angstrom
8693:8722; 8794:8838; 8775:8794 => -0.4 Angstrom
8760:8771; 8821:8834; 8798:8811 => 0.3 Angstrom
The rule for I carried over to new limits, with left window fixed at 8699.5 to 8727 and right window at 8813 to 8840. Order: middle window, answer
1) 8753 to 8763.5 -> -0.3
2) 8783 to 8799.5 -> -0.4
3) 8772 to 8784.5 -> 0.0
